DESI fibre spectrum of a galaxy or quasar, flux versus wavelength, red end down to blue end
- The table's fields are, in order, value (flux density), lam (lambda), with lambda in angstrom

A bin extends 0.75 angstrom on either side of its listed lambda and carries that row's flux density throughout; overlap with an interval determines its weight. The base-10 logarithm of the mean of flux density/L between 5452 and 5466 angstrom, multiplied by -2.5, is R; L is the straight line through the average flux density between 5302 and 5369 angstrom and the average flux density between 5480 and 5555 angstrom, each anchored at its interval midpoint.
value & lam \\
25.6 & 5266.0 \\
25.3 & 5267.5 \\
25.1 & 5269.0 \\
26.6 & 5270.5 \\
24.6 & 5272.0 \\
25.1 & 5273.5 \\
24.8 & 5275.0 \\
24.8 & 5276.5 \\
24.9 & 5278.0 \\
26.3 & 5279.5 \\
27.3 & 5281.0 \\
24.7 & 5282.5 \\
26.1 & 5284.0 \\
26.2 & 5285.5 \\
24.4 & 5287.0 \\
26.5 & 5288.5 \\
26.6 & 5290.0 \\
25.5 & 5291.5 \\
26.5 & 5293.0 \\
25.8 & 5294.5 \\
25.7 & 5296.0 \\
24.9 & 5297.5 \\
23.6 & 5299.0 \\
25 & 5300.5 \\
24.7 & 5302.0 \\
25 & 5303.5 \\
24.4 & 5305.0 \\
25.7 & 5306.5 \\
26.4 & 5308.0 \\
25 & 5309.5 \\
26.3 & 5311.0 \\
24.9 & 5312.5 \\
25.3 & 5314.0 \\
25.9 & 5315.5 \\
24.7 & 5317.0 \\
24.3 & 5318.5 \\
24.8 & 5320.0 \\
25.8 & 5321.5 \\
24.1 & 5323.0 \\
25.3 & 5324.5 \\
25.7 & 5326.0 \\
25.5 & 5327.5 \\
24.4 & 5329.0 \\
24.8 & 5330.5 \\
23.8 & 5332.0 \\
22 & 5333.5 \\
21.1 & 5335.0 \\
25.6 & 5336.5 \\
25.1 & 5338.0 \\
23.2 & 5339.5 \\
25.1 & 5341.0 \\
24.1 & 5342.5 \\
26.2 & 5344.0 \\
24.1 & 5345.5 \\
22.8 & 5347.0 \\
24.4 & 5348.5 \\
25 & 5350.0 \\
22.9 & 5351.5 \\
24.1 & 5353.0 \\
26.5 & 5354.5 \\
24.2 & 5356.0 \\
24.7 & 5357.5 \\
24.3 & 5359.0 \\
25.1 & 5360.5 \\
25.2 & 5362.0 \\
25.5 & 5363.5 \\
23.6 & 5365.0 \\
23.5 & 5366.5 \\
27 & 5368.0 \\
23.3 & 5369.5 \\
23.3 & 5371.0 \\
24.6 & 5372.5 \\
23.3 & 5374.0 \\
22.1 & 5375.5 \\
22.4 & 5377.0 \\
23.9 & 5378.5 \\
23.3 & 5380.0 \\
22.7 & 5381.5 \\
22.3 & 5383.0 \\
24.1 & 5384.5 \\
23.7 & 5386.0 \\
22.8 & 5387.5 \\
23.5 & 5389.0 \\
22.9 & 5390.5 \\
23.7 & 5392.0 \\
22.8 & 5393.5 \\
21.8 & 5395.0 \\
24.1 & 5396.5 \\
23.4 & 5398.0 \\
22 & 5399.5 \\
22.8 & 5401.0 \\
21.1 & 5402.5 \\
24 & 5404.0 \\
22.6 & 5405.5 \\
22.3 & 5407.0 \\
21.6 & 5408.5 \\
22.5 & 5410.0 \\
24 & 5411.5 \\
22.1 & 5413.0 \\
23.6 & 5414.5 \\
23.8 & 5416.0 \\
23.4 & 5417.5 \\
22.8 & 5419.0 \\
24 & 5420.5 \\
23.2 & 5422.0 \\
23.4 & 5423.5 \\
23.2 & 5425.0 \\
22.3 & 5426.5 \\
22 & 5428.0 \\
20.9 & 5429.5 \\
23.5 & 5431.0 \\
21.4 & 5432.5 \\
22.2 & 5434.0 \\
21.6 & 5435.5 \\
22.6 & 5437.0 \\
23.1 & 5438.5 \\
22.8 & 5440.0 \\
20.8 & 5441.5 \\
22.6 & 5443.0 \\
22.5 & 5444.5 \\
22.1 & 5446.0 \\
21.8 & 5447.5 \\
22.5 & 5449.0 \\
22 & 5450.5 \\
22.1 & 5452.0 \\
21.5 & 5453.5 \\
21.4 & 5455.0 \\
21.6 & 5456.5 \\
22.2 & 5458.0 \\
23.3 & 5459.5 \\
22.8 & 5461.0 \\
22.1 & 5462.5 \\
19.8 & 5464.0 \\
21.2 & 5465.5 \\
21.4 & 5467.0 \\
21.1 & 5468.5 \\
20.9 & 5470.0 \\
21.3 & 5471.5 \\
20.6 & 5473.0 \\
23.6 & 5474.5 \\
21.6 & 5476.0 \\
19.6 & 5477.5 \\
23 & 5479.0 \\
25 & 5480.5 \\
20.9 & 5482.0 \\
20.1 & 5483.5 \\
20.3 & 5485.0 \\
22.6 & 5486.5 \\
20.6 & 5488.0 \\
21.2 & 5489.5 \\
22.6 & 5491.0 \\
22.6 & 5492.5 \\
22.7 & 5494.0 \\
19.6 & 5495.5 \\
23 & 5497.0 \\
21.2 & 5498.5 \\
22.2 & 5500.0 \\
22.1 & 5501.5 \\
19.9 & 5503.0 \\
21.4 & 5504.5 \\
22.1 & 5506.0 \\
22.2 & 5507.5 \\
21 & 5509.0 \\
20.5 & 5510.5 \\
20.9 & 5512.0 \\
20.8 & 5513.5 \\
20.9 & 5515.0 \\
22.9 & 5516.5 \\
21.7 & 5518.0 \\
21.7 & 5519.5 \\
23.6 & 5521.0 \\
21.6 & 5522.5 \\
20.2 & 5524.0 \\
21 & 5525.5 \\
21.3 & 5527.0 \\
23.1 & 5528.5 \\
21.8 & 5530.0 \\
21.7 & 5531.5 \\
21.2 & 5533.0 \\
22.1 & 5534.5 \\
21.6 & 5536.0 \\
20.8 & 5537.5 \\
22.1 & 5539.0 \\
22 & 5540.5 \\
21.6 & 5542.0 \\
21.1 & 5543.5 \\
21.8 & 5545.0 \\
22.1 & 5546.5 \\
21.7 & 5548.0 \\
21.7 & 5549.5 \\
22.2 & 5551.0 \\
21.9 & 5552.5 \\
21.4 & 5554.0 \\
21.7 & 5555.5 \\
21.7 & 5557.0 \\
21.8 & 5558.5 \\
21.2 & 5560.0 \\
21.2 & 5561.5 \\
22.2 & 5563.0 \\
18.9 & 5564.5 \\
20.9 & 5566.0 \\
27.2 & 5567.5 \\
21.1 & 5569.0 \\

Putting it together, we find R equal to 0.041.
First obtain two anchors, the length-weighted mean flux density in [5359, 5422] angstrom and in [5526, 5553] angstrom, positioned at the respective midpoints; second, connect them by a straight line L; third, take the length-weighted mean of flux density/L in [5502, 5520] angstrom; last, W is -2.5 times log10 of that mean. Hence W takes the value 0.04 mag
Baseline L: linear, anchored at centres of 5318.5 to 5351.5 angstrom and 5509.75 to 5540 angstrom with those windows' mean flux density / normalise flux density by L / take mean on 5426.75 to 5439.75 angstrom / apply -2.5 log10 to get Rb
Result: 0.04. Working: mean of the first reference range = 24.4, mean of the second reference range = 21.6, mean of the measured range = 22.2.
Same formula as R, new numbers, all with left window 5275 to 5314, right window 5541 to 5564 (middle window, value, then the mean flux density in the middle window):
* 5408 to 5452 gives 0.043 mag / 22.6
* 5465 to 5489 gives 0.063 mag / 21.5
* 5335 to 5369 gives 0.003 mag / 24.6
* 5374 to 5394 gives 0.048 mag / 23.1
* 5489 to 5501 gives 0.029 mag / 21.9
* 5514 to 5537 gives 0.016 mag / 21.7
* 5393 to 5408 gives 0.058 mag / 22.7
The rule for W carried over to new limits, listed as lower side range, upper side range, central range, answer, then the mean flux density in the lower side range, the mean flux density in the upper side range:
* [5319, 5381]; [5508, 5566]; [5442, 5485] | 0.04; 24.3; 21.5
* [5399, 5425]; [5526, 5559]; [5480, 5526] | 0.03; 22.9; 21.7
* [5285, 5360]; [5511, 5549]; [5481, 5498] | 0.04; 24.9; 21.6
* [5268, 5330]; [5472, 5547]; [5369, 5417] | 0.03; 25.3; 21.6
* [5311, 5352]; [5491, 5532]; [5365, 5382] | 0.01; 24.5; 21.6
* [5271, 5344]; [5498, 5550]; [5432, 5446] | 0.04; 25.1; 21.6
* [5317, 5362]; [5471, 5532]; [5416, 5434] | 0.01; 24.5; 21.6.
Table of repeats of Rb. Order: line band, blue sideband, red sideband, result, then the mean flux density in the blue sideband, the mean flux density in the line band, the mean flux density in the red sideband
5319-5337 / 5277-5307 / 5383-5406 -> 0.010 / 25.5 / 24.4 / 23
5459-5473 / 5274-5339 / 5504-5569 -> 0.062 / 25.1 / 21.5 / 21.7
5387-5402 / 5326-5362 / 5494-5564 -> 0.030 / 24.4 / 23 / 21.6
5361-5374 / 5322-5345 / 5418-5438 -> -0.031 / 24.4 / 24.4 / 22.6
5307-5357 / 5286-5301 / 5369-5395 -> -0.008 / 25.5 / 24.7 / 23.2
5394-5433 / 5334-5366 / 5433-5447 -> 0.005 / 24.4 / 22.8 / 22.2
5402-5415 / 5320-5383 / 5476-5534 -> 0.028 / 24.2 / 22.7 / 21.6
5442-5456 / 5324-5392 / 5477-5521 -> 0.022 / 24.1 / 22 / 21.6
